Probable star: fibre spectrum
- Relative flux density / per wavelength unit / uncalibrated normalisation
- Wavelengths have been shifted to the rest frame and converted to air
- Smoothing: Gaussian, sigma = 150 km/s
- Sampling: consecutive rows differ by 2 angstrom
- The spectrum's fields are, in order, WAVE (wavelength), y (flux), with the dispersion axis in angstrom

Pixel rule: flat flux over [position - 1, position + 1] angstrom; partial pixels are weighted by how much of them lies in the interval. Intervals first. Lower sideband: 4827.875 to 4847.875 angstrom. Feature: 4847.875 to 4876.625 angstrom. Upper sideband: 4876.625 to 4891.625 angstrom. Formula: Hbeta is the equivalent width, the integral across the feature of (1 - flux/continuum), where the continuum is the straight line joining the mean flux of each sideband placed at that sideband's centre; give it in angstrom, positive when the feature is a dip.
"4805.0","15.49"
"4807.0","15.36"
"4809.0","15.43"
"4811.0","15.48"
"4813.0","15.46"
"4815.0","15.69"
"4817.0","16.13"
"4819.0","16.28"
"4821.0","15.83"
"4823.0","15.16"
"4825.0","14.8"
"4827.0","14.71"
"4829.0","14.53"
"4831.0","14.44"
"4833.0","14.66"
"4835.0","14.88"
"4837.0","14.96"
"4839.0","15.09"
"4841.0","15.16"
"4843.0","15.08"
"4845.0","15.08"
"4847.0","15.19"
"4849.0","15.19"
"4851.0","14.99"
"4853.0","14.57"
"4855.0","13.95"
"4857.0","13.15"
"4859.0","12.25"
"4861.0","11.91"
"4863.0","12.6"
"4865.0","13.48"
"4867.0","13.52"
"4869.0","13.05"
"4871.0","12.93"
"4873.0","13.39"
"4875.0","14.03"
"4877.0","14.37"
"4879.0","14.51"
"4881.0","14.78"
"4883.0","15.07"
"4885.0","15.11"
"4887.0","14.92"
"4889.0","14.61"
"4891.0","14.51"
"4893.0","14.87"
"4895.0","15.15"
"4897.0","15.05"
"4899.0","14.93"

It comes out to 2.52 angstrom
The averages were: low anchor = 14.9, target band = 13.5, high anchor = 14.8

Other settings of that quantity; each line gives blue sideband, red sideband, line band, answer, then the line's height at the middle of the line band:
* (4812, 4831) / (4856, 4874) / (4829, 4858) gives -1.3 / 14.1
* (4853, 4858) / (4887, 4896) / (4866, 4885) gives 0.4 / 14.3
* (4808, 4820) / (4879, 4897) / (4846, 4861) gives 1.2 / 15.3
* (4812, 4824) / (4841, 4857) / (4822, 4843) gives 0.6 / 15.3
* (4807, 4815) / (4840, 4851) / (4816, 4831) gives 0.1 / 15.3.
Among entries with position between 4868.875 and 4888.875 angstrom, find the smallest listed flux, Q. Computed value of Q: 12.93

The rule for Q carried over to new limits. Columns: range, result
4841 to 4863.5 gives 11.91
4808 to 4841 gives 14.44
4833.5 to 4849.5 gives 14.88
